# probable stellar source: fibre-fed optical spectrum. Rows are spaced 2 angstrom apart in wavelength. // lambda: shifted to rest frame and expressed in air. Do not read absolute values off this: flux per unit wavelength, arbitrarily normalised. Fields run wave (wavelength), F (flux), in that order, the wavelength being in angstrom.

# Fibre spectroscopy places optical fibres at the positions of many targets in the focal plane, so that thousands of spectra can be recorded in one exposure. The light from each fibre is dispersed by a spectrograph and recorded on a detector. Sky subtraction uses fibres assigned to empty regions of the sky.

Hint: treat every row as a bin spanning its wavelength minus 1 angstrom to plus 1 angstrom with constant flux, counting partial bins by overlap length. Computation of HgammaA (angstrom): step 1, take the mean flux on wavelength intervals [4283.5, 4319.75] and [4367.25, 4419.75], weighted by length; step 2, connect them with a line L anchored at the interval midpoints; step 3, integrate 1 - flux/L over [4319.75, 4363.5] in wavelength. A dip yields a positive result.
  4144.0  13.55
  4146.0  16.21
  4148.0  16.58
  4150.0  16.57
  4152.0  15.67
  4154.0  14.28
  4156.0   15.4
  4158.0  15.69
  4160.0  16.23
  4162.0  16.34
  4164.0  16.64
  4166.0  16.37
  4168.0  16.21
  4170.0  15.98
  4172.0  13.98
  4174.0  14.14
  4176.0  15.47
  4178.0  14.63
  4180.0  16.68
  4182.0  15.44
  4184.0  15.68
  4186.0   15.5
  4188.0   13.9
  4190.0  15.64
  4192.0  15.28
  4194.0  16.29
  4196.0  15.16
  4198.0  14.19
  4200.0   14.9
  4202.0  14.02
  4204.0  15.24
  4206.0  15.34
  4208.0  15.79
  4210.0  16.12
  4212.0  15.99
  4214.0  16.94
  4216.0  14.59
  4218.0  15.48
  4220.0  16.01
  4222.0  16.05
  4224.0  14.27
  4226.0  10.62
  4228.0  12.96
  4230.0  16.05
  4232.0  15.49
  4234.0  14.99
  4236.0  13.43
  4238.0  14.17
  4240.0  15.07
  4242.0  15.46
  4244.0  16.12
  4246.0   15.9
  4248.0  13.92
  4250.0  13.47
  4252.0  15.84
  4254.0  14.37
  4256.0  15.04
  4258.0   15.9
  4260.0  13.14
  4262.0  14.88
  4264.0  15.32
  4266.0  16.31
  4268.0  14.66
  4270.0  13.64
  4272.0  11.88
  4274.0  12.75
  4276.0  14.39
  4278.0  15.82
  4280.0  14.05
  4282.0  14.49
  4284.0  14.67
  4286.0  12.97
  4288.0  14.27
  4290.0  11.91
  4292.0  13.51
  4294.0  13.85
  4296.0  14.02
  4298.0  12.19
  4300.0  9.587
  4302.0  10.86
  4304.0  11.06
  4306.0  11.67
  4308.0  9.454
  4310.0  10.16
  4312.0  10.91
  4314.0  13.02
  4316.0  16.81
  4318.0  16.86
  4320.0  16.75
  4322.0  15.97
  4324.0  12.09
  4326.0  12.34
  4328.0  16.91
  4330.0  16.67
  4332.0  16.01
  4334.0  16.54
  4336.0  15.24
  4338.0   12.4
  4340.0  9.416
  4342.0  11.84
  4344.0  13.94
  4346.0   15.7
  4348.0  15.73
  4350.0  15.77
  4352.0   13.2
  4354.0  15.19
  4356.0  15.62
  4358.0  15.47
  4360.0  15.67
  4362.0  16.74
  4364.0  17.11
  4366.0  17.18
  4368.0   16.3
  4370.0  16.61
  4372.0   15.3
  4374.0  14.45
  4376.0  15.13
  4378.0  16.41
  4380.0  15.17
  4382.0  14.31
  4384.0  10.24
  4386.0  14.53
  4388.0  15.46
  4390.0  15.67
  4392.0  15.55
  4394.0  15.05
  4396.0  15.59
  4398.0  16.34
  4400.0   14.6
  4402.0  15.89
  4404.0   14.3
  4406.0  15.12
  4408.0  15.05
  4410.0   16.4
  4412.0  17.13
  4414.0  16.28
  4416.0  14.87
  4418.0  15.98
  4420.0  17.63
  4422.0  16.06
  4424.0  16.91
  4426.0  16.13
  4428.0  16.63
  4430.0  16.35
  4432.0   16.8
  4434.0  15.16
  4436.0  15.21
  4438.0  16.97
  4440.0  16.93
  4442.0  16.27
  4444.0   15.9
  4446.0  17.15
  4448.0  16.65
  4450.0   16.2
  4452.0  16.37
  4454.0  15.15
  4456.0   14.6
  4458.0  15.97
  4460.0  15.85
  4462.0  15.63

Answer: -2.9 angstrom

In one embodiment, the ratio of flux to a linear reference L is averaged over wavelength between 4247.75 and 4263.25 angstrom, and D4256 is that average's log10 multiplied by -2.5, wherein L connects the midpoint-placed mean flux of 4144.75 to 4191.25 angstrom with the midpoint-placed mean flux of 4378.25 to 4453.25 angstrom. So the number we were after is 0.08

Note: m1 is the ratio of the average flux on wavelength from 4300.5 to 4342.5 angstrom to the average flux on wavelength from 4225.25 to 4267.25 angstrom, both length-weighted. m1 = 0.91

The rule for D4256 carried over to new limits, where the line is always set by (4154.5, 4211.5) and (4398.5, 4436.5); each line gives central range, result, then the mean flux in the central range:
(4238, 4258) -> 0.04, 15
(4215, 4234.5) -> 0.06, 14.6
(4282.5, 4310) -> 0.27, 12.3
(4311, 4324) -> 0.06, 14.8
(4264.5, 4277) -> 0.12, 14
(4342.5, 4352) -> 0.06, 14.9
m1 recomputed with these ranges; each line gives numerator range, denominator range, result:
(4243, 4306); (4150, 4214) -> 0.90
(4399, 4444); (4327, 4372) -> 1.05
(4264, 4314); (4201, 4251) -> 0.87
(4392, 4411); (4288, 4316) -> 1.28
